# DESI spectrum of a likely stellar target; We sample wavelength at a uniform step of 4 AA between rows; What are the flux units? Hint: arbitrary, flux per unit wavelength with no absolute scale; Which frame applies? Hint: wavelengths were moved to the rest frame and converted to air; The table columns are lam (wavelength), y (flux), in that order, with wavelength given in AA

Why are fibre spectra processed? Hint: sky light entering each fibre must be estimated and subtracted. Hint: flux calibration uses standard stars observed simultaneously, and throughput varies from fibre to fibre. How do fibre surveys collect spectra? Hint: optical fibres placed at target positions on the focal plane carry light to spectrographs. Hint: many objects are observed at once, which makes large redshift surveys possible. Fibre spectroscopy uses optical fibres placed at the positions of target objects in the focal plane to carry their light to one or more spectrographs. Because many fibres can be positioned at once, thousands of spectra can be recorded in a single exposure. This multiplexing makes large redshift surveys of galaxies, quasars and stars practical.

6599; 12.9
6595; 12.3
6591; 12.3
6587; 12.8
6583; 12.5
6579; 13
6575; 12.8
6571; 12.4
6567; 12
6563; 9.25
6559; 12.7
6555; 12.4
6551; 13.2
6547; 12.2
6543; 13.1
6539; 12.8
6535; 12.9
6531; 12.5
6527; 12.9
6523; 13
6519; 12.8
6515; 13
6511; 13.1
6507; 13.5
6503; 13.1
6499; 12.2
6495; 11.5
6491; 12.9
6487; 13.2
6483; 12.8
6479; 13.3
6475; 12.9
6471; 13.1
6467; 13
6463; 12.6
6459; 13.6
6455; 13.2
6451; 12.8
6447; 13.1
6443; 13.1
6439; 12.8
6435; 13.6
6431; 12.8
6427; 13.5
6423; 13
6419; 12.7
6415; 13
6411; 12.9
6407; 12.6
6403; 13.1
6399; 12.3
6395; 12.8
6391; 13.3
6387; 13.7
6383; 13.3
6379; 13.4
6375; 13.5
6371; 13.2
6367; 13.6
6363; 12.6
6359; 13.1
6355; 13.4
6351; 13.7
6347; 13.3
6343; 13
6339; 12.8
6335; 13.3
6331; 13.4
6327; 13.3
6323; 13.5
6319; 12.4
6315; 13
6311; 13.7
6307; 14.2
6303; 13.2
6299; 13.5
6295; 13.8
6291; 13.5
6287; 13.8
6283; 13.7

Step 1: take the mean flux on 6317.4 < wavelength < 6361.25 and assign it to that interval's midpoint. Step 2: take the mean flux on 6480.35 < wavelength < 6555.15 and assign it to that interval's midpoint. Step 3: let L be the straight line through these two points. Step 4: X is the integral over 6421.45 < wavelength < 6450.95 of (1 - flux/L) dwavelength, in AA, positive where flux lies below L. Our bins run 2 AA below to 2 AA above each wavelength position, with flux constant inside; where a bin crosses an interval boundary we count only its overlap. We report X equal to -0.3 AA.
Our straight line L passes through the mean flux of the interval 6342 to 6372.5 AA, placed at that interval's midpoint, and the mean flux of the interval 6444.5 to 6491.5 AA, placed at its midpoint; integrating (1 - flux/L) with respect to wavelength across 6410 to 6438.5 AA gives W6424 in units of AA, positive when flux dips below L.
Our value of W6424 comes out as 0.13 AA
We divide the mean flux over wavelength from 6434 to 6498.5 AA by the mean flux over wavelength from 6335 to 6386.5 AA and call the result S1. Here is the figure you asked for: 0.98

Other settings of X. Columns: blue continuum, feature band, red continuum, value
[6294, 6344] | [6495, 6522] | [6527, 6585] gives -0.5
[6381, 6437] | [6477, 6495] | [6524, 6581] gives -0.2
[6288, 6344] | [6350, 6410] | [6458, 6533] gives 0.1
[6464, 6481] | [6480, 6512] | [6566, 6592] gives 0.4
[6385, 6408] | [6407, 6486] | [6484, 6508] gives -1.2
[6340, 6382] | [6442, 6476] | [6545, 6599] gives -0.6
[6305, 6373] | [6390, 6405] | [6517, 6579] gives 0.2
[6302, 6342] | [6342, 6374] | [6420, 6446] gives -0.1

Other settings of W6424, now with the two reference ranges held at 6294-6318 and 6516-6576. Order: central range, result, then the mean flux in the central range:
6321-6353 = 0.2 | 13.3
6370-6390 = -0.4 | 13.4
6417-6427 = 0.0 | 13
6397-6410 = 0.4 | 12.7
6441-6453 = -0.1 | 13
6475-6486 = -0.2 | 13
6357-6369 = 0.1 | 13.1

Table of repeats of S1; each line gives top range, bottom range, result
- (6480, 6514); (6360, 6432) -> 0.98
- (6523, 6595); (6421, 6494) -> 0.96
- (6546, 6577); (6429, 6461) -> 0.92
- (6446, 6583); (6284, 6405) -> 0.96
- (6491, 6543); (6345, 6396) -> 0.96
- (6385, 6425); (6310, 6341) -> 0.98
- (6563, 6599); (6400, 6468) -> 0.95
